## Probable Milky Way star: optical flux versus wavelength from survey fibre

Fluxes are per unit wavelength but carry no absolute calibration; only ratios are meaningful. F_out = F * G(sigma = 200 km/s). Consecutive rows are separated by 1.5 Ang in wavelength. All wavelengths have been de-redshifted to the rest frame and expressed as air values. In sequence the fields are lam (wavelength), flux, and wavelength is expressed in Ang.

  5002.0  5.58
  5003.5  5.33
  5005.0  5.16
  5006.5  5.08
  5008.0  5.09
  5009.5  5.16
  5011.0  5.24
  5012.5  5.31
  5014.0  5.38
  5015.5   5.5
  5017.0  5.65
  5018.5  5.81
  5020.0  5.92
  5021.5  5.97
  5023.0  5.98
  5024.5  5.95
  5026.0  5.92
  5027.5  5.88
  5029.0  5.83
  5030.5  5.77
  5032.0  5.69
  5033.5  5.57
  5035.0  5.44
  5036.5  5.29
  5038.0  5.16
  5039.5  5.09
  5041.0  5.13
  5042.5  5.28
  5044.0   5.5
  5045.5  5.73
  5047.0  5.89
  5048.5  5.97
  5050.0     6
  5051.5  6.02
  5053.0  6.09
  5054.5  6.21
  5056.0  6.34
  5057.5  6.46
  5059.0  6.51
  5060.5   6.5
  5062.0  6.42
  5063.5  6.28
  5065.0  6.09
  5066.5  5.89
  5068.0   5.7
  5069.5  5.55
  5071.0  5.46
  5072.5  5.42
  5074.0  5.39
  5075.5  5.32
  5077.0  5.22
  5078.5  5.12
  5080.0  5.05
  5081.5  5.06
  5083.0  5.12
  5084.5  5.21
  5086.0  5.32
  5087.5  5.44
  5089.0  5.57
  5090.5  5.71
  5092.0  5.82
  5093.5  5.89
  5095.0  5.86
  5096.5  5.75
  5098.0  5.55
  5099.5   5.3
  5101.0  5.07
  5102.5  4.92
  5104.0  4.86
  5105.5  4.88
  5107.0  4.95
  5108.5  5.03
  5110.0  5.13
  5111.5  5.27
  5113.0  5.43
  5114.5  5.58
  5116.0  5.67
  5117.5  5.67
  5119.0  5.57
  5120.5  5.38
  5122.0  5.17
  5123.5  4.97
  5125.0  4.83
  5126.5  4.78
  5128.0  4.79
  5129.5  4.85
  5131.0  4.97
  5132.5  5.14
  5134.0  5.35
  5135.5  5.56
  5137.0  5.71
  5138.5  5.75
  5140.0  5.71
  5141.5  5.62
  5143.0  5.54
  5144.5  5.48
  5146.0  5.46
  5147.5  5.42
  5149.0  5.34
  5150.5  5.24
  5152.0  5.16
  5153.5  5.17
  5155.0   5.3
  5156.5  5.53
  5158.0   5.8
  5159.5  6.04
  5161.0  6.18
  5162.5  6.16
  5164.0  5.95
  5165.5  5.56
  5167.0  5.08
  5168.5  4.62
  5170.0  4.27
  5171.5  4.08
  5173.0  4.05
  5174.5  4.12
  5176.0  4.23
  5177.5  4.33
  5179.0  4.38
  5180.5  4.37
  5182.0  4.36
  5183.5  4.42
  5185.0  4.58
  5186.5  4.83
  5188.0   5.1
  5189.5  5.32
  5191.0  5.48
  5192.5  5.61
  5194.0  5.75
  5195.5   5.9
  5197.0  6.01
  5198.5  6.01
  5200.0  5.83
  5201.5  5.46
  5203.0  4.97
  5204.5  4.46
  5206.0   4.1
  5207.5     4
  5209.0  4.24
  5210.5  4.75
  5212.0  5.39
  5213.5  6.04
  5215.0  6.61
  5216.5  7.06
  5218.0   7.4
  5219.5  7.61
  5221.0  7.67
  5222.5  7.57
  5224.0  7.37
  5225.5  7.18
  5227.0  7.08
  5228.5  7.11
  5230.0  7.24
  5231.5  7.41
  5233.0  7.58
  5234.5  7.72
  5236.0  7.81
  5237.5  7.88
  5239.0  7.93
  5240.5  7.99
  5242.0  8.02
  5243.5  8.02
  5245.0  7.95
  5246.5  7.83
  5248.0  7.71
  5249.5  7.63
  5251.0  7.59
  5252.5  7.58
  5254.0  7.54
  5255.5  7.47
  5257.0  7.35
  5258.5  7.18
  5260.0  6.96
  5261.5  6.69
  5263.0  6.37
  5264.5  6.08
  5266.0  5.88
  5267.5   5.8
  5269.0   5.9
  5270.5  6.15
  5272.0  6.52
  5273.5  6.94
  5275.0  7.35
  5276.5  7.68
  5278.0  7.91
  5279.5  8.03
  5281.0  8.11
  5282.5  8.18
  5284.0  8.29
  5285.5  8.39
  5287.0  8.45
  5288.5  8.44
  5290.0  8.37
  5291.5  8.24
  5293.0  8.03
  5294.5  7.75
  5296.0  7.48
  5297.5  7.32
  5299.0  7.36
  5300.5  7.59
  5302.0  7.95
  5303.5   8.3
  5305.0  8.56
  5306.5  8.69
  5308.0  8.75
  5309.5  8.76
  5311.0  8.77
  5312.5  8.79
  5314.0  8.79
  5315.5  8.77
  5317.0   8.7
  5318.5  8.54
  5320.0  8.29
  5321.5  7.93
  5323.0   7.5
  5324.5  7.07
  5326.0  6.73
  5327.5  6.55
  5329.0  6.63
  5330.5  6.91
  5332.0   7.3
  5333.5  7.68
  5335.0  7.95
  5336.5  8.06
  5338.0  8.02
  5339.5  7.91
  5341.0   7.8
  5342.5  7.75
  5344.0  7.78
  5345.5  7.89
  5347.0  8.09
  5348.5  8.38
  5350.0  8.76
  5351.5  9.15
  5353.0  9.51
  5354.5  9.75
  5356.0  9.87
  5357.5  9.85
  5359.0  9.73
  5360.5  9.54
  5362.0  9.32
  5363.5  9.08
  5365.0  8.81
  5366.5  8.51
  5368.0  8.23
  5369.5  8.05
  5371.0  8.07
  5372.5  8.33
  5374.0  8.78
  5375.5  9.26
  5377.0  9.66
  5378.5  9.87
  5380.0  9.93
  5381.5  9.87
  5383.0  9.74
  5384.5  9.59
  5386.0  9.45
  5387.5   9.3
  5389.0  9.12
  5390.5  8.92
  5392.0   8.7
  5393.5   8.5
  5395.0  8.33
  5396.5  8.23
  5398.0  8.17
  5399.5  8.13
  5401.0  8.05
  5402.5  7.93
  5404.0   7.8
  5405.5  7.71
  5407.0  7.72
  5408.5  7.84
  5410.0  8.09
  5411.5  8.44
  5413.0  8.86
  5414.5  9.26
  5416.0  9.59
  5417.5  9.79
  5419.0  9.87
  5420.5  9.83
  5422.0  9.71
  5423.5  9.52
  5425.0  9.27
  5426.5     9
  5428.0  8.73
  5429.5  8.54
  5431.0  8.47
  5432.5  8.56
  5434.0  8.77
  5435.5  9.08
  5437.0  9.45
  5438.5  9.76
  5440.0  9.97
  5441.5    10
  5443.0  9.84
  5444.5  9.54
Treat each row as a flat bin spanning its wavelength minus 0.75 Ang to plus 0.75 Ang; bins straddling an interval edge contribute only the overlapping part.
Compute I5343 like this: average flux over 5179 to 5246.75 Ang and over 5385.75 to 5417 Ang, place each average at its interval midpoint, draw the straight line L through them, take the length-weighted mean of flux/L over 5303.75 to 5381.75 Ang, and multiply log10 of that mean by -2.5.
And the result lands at -0.09 mag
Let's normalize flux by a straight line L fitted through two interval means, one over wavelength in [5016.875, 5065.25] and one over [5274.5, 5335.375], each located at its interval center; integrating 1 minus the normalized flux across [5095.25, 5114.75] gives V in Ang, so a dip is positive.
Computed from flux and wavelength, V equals 3.53 Ang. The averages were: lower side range 5.86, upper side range 7.98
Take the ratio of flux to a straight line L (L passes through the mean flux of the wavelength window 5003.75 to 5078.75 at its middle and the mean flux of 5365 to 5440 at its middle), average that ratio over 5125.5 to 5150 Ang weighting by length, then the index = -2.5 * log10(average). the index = 0.22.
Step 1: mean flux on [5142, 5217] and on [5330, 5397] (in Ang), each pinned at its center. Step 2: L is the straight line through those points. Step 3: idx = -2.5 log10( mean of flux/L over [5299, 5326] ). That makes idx -0.069 mag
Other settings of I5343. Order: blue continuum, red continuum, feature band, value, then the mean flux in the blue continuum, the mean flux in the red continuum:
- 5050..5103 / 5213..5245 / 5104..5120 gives 0.15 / 5.68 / 7.47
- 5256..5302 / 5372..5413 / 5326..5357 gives 0.01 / 7.37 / 8.73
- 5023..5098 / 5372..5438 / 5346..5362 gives -0.10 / 5.69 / 8.91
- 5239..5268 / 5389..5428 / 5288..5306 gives -0.04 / 7.27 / 8.7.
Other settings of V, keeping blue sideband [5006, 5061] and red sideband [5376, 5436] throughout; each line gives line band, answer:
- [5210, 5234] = 1.2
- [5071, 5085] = 2.0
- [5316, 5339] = 1.7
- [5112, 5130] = 3.4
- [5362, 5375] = 0.0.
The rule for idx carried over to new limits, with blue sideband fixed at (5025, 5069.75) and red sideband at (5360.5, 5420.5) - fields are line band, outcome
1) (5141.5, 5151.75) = 0.23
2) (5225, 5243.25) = -0.02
